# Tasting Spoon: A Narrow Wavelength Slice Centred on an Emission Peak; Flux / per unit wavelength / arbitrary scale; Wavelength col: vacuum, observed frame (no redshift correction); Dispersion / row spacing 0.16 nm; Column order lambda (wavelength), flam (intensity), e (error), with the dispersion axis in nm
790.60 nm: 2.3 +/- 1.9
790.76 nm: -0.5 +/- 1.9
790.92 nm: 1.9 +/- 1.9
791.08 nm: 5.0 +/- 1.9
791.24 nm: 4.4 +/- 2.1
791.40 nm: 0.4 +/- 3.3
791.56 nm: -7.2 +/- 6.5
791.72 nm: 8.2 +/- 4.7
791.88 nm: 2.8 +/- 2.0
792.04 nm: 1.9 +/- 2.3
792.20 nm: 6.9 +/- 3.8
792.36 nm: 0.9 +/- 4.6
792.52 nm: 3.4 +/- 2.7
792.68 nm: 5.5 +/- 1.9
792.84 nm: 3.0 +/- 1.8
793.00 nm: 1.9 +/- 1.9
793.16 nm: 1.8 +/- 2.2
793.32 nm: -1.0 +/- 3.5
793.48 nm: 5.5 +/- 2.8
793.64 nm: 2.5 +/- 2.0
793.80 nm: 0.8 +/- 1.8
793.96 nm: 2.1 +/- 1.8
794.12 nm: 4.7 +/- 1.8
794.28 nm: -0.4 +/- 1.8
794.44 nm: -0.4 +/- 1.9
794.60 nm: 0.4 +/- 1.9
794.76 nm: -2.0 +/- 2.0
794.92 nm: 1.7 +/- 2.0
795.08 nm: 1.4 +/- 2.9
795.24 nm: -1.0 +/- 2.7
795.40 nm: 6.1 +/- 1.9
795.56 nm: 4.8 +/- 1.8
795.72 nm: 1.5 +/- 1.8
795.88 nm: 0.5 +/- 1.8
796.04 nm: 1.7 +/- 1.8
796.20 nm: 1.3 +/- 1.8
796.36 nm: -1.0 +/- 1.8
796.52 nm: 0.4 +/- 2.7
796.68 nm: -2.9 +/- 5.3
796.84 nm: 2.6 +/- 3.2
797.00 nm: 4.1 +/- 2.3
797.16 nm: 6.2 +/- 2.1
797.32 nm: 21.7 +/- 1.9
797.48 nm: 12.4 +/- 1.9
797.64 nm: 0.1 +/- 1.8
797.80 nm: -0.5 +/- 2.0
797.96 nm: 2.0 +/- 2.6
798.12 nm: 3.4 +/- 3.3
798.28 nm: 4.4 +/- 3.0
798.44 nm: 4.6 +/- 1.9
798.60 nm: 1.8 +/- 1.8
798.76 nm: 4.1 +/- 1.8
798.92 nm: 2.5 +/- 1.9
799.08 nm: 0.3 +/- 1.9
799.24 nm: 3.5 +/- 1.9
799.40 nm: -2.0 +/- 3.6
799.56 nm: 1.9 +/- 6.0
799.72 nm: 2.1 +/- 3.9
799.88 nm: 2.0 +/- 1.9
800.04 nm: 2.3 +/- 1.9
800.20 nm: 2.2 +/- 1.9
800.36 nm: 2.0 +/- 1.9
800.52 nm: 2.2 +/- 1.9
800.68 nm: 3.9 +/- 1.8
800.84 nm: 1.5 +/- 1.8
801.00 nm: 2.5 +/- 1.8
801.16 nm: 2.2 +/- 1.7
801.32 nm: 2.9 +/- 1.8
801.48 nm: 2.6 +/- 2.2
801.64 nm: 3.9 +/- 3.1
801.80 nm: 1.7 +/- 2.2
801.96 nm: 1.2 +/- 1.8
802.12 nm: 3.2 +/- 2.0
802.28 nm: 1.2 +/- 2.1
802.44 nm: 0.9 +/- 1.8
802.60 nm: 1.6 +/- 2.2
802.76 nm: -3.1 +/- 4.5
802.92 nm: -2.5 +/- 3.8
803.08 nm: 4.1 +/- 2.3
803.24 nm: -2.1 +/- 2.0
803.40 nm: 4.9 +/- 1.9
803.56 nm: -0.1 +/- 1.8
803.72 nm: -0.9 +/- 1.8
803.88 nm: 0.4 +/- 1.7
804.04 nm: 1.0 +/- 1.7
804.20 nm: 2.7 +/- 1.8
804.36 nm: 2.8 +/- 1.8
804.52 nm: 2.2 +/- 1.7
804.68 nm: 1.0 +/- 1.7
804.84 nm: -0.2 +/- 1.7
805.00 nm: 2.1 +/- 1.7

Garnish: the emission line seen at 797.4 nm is [O III]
